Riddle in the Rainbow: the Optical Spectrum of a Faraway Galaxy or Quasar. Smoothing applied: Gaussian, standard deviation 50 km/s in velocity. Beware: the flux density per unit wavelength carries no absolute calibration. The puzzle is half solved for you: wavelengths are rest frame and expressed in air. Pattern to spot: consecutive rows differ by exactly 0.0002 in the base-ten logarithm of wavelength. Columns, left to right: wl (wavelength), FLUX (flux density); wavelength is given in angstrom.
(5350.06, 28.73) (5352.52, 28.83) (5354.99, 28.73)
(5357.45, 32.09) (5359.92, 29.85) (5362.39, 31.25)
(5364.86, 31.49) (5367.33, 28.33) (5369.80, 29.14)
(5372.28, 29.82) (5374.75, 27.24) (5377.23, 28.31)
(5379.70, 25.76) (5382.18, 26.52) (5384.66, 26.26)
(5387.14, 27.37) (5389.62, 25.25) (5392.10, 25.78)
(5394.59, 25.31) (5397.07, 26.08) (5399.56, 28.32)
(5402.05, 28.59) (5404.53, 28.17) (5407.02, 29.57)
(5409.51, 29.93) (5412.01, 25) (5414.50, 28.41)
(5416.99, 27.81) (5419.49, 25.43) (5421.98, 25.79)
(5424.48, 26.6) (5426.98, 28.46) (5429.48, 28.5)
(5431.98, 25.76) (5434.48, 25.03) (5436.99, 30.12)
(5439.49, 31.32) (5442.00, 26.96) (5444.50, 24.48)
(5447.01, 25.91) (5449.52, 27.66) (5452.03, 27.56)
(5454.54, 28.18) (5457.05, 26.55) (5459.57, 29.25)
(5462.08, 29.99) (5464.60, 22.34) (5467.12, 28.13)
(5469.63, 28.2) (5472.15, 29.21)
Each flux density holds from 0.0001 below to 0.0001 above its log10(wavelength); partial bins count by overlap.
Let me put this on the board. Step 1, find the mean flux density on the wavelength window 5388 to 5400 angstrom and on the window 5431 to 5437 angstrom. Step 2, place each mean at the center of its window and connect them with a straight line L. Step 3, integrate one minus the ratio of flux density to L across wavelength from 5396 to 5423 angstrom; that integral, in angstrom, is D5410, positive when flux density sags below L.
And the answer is -1.5 angstrom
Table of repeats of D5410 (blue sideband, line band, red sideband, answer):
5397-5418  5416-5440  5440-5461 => 0.3 angstrom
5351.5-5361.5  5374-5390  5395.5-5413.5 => 1.2 angstrom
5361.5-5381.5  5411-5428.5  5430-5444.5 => 0.7 angstrom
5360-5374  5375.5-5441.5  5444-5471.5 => 3.2 angstrom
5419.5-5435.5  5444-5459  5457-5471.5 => 0.2 angstrom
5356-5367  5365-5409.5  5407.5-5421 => 2.4 angstrom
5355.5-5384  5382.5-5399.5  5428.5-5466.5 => 1.4 angstrom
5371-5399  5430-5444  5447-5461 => -0.1 angstrom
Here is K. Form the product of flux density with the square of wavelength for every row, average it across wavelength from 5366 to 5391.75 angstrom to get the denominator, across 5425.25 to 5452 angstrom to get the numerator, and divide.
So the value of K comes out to 1.02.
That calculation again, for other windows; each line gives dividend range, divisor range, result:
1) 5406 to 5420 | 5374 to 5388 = 1.05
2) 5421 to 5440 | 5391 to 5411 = 1.01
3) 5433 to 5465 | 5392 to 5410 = 1.01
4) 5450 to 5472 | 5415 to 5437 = 1.04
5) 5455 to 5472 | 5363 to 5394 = 1.03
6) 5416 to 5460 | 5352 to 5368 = 0.93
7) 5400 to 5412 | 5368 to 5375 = 1.00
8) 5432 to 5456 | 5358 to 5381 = 0.97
